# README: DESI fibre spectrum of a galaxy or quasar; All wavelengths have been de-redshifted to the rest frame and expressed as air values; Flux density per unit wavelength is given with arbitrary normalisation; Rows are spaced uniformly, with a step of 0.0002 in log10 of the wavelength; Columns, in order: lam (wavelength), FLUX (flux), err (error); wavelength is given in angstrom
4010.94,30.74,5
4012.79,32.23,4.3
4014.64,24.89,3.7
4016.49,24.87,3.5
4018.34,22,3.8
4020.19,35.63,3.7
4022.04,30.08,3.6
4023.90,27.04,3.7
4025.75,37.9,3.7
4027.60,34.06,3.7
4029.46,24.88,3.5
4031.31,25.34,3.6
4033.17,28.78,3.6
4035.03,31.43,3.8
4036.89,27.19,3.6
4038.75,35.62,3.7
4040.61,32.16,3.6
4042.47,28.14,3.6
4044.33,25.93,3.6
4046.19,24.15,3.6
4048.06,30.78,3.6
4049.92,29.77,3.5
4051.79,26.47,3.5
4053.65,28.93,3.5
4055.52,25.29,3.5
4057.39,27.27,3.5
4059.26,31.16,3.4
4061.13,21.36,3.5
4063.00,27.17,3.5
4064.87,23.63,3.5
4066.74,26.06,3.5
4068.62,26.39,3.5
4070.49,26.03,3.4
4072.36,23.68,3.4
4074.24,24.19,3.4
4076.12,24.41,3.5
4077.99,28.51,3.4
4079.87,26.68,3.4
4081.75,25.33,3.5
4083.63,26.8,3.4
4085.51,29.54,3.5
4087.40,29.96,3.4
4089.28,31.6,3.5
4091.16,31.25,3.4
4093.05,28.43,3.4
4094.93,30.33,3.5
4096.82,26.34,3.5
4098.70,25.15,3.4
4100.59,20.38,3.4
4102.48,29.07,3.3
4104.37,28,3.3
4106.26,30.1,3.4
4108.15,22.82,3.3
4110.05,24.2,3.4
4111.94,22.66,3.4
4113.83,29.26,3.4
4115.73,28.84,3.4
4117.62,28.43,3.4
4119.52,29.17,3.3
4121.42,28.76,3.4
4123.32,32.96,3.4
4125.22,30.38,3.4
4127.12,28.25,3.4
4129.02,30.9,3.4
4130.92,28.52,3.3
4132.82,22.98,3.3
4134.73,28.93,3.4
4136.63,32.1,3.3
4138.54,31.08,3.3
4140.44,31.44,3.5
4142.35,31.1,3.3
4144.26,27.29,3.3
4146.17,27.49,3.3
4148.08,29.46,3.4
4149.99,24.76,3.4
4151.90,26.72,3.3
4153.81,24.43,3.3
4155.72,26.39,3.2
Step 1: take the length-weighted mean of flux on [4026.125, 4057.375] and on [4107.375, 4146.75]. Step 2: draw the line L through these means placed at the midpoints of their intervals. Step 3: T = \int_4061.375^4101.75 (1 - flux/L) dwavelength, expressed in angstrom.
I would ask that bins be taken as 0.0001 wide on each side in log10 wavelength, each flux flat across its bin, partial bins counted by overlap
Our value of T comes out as 2.8 angstrom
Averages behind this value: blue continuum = 28.8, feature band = 26.7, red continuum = 28.5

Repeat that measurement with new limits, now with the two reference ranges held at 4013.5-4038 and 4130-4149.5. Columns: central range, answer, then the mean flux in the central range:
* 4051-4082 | 3.0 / 26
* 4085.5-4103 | 0.5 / 28.1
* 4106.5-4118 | 1.1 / 26.2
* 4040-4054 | 0.3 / 28.2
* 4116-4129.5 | -0.4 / 29.7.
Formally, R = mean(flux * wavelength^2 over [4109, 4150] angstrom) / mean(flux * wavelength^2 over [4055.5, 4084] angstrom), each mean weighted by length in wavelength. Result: 1.14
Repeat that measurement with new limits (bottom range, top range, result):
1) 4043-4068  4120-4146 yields 1.14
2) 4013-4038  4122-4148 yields 1.08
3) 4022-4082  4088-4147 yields 1.06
